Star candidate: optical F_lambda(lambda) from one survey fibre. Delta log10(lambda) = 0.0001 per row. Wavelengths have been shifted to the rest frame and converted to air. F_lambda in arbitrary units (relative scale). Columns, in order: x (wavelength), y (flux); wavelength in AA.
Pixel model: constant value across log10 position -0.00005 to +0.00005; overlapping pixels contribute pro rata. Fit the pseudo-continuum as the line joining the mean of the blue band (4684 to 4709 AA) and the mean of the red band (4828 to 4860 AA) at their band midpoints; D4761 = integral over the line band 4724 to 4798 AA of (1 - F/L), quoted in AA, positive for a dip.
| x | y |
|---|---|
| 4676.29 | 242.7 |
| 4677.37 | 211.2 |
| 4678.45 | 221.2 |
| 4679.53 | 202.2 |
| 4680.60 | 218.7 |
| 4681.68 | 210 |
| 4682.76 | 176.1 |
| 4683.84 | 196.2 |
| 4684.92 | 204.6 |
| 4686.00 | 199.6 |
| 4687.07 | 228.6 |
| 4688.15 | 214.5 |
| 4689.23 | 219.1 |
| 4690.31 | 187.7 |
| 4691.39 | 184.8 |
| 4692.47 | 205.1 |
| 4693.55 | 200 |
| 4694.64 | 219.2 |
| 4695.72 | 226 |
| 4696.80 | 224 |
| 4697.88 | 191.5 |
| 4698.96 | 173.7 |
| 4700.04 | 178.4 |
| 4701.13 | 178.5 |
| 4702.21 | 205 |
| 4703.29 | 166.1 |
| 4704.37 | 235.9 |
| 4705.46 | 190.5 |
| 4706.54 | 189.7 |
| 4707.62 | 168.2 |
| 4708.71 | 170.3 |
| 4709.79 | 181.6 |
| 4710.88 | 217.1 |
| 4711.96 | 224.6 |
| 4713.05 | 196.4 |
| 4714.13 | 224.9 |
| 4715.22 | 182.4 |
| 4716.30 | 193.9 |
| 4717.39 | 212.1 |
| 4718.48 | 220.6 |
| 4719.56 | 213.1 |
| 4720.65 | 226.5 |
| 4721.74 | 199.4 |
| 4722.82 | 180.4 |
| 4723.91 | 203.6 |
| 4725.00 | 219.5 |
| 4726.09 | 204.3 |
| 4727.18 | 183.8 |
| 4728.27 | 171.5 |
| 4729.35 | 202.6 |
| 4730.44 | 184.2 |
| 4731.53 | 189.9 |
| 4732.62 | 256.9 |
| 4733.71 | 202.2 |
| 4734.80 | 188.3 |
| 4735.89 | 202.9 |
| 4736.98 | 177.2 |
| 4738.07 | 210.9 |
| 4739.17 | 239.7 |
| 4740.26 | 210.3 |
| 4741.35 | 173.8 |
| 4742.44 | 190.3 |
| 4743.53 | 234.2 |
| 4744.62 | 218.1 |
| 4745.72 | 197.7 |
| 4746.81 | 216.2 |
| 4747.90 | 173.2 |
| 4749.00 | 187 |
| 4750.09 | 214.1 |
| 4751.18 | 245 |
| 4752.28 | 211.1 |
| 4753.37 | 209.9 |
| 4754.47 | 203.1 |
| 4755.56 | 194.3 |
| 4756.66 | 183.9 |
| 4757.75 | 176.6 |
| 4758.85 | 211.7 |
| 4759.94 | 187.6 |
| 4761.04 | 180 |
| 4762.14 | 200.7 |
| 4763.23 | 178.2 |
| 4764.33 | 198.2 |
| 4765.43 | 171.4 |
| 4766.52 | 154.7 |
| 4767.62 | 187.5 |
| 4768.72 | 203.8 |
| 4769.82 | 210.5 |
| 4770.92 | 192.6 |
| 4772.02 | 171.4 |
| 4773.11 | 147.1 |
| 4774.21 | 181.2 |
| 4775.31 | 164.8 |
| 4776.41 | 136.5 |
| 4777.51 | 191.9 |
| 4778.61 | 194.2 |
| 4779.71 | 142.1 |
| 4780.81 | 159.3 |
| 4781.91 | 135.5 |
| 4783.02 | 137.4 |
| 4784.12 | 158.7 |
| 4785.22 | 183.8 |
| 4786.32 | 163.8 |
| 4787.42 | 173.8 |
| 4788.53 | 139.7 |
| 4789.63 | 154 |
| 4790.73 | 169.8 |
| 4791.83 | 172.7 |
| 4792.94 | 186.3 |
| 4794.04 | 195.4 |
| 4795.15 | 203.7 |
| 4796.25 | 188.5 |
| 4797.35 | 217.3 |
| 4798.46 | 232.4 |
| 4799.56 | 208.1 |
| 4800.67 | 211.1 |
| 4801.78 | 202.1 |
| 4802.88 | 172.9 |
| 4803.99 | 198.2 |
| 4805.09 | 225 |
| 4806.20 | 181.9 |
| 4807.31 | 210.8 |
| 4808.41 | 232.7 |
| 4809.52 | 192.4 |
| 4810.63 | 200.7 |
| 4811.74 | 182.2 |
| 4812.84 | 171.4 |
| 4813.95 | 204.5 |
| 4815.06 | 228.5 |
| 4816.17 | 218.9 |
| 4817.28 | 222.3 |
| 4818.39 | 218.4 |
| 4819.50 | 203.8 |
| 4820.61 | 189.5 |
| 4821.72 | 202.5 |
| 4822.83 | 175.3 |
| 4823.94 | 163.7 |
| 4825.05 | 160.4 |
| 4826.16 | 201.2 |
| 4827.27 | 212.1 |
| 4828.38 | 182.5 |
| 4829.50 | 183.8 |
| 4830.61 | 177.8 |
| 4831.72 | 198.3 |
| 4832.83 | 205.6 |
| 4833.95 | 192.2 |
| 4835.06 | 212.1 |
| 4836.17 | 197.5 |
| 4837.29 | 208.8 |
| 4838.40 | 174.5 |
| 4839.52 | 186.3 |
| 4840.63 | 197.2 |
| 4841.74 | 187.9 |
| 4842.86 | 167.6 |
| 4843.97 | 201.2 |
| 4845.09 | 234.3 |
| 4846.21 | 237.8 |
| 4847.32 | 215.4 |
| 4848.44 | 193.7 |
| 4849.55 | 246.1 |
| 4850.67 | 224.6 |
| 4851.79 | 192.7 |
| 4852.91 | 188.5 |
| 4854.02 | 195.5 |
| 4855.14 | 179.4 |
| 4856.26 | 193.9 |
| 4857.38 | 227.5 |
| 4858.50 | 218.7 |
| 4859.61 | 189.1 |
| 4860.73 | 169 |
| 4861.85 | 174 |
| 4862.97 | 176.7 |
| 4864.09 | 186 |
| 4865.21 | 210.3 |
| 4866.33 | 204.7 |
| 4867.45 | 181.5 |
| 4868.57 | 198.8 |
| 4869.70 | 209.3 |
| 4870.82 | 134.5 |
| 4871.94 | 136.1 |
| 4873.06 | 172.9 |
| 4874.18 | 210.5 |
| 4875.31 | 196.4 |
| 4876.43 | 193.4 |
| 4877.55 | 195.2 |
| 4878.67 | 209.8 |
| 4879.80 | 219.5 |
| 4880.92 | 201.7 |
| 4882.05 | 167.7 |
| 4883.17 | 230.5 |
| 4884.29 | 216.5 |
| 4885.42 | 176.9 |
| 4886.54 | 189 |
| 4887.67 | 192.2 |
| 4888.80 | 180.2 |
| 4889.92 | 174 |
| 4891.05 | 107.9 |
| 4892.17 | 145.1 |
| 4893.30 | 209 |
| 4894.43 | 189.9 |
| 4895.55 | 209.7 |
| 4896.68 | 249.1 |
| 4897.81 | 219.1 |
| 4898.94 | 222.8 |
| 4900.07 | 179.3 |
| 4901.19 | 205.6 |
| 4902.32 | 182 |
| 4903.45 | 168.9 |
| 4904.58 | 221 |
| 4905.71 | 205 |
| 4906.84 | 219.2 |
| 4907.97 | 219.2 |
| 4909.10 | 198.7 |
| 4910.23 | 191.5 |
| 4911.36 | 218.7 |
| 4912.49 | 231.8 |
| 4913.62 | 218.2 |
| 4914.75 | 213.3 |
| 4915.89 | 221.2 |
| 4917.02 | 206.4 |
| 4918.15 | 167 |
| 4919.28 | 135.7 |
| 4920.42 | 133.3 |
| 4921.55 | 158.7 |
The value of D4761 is 4.1 AA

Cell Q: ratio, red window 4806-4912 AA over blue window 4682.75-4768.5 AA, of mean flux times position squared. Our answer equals 1.0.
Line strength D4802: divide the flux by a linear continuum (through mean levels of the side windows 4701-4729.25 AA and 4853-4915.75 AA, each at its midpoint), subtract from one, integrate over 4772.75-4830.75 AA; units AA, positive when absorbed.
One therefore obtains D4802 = 3.1 AA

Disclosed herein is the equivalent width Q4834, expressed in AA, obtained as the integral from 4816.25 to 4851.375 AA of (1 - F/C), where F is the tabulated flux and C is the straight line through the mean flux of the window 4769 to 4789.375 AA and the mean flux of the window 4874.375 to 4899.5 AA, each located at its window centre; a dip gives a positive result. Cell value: -3.57 AA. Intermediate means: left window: 166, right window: 195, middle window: 199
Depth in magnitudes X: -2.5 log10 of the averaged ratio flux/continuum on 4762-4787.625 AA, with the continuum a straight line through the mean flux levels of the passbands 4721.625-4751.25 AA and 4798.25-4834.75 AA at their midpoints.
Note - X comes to 0.17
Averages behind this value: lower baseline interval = 202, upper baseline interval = 199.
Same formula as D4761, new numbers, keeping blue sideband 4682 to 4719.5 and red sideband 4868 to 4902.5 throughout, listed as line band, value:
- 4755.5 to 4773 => 0.9 AA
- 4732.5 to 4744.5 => -0.5 AA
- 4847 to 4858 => -0.7 AA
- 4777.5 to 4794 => 2.7 AA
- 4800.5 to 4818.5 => -0.8 AA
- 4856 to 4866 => -0.1 AA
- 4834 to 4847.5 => -0.5 AA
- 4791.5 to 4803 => -0.3 AA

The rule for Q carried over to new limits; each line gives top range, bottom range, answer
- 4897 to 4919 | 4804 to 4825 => 1.07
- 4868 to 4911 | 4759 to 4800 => 1.14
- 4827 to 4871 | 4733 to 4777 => 1.06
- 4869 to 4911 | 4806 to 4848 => 1.00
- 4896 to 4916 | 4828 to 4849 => 1.09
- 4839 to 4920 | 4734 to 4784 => 1.09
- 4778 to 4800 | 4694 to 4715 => 0.92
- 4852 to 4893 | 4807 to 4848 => 0.96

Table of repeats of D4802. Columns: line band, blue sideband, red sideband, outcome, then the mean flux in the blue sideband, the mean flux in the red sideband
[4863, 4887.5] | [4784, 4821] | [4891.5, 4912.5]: 1.1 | 195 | 203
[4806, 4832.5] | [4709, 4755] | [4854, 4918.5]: 0.4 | 204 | 195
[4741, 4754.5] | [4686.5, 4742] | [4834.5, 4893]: -0.5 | 201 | 193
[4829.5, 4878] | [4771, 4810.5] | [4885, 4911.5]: -1.5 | 181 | 194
